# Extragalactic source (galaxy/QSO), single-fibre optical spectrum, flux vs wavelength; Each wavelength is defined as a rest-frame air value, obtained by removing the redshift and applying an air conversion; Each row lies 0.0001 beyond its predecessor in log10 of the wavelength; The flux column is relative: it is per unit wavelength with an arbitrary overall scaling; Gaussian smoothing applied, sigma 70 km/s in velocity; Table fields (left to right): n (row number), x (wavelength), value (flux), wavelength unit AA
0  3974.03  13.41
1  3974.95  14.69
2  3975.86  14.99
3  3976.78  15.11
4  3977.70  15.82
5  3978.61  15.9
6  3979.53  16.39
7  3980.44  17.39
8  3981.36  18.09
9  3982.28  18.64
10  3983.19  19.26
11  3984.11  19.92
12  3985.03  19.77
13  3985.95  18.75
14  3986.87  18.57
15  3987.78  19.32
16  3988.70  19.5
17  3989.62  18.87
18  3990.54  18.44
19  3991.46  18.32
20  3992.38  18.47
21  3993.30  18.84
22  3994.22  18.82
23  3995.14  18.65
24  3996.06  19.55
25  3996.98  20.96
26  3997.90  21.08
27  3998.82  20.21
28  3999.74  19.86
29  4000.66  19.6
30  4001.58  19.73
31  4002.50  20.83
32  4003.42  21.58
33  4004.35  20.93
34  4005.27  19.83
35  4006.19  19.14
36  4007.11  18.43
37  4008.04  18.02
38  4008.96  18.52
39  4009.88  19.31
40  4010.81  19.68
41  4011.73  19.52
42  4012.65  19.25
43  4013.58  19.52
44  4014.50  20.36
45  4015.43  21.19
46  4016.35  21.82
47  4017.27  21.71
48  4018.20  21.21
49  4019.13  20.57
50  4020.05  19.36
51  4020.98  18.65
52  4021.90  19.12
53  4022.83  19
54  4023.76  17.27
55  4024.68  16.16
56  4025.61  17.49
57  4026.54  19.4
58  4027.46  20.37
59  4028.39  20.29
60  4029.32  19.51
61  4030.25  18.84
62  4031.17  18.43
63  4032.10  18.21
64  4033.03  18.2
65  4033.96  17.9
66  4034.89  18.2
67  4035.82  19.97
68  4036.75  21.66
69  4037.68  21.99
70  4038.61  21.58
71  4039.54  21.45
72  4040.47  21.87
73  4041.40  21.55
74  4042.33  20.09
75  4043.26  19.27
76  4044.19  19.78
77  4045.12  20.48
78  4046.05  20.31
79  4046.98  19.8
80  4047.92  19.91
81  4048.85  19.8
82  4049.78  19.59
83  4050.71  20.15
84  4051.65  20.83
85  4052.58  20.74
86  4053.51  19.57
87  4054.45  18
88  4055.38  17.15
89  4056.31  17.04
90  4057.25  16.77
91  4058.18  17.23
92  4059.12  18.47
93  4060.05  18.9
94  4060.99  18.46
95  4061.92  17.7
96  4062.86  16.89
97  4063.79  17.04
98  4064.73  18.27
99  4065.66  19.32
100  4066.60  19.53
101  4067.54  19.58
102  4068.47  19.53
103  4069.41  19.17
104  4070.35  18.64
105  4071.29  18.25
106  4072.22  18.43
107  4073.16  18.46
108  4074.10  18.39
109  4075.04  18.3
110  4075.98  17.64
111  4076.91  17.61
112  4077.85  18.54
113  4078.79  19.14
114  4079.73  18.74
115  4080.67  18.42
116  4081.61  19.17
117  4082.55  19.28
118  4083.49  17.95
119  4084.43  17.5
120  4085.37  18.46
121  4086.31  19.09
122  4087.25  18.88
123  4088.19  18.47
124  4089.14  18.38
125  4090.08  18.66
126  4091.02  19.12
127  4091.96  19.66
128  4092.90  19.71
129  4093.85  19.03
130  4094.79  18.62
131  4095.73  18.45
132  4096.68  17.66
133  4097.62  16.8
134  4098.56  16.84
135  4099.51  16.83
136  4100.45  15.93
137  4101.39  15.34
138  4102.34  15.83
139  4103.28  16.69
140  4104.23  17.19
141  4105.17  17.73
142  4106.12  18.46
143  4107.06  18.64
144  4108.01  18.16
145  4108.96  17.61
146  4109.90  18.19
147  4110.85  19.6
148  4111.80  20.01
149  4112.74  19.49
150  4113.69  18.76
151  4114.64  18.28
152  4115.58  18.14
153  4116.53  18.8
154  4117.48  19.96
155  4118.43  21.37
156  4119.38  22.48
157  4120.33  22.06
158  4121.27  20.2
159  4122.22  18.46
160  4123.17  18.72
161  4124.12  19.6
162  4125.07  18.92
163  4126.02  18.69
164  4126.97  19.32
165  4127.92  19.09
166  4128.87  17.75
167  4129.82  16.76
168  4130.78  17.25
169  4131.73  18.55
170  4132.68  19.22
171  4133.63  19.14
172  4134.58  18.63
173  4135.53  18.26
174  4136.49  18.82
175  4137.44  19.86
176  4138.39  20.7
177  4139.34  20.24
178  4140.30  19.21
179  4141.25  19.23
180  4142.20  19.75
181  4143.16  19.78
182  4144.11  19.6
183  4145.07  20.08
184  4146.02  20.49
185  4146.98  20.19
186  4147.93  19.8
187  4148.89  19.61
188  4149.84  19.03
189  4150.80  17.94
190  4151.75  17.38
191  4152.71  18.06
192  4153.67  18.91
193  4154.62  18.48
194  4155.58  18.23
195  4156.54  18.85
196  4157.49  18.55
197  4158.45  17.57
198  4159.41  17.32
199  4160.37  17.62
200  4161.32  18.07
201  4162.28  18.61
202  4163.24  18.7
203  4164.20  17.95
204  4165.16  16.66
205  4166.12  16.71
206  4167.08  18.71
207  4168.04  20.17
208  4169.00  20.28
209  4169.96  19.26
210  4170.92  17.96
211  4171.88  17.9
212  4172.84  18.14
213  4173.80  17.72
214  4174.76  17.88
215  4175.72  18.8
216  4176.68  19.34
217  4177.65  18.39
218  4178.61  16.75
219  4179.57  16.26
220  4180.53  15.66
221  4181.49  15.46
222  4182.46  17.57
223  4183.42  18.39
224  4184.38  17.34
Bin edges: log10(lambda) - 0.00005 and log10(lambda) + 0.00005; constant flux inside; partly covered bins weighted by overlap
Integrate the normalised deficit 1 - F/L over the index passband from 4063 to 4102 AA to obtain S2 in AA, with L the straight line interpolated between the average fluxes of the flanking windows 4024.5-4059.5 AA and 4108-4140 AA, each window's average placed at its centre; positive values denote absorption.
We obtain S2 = 1.96 AA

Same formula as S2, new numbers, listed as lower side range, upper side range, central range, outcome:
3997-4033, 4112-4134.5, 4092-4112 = 1.53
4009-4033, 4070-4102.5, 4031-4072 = -0.89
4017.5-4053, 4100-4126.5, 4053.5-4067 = 0.99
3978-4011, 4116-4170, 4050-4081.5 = 0.89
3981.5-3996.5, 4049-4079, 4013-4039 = -1.12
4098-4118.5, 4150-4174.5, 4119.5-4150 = -2.02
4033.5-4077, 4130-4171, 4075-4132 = 1.46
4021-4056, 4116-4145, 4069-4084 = 0.74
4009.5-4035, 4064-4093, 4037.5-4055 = -1.16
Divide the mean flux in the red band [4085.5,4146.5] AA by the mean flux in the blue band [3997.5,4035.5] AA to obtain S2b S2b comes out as 0.96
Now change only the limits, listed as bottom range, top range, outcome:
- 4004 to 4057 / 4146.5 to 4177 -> 0.94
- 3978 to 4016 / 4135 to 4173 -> 0.98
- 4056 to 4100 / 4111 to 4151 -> 1.05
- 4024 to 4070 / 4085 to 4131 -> 0.96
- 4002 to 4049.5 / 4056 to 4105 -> 0.92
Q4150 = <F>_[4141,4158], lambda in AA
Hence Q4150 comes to 19.1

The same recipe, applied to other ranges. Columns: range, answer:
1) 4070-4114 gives 18.2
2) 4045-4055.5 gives 19.7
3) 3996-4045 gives 19.8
